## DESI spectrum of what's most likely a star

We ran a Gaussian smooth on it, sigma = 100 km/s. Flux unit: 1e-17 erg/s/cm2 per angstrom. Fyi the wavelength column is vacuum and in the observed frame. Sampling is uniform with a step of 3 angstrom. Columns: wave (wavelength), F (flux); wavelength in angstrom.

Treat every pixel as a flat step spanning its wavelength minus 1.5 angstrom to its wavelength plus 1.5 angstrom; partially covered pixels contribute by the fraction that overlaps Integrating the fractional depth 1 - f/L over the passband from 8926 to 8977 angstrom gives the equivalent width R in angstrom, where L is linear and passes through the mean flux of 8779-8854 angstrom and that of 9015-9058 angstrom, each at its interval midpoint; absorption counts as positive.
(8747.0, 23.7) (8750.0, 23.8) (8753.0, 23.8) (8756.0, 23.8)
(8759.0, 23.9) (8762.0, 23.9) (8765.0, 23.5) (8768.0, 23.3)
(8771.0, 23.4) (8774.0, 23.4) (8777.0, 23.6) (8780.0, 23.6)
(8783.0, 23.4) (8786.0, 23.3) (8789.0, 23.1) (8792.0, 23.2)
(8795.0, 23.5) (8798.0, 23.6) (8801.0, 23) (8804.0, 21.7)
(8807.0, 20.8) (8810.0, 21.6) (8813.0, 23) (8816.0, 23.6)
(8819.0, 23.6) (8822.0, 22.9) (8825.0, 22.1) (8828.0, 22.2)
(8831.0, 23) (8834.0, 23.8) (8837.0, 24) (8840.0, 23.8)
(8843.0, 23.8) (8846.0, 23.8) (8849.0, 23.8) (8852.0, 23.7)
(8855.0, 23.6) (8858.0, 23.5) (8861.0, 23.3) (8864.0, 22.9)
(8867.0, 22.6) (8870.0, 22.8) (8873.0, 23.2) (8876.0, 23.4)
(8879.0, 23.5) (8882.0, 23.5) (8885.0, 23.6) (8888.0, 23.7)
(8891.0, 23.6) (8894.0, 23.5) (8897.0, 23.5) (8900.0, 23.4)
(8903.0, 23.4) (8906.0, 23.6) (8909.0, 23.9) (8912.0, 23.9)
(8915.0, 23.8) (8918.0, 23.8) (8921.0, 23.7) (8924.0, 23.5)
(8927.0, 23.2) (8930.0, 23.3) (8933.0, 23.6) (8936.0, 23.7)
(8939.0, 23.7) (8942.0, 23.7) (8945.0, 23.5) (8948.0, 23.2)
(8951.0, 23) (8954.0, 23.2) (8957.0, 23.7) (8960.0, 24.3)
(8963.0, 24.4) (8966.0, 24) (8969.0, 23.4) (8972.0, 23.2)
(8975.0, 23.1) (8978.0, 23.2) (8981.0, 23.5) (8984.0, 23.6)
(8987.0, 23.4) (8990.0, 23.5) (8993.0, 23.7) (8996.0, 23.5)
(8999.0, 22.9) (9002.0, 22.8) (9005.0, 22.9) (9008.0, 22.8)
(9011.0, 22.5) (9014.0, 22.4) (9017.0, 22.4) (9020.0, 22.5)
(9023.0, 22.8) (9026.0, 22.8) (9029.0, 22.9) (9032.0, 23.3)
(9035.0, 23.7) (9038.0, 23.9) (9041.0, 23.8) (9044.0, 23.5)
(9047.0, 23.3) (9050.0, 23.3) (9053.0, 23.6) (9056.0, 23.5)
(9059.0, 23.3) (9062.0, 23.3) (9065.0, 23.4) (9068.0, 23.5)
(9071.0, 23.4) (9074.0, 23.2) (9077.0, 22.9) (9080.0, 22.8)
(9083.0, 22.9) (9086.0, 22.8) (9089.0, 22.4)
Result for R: -0.8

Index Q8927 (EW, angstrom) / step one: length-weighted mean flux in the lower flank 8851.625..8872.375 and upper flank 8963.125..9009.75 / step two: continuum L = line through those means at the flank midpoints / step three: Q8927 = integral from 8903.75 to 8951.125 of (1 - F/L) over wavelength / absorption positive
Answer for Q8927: -0.7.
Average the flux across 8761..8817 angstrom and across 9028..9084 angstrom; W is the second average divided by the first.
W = 1.01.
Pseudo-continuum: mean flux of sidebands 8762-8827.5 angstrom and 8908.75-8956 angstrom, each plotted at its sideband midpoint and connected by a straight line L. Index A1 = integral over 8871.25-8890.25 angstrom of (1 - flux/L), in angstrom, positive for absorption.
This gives -0.1 angstrom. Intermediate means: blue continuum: 23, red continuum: 23.5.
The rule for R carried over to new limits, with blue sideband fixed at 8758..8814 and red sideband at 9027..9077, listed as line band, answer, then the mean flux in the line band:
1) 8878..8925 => -0.8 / 23.6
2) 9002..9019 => 0.5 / 22.6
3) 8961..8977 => -0.2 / 23.6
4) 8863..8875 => 0.2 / 22.9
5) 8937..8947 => -0.1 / 23.6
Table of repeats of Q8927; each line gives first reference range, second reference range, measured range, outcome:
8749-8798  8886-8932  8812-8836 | 0.5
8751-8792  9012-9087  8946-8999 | -0.5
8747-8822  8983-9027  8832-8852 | -0.6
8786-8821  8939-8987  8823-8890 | -0.8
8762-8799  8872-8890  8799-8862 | 1.0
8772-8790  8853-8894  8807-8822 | 0.4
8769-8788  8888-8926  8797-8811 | 0.8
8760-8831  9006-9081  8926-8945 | -0.4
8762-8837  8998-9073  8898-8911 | -0.3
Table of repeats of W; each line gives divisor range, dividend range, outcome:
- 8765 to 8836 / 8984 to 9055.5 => 1.01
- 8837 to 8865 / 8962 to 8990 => 1.00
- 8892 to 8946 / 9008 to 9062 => 0.98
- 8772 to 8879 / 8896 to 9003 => 1.02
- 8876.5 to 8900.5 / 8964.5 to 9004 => 0.99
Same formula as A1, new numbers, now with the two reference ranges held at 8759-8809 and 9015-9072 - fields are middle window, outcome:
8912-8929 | -0.30 angstrom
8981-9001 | -0.16 angstrom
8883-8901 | -0.27 angstrom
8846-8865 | -0.27 angstrom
